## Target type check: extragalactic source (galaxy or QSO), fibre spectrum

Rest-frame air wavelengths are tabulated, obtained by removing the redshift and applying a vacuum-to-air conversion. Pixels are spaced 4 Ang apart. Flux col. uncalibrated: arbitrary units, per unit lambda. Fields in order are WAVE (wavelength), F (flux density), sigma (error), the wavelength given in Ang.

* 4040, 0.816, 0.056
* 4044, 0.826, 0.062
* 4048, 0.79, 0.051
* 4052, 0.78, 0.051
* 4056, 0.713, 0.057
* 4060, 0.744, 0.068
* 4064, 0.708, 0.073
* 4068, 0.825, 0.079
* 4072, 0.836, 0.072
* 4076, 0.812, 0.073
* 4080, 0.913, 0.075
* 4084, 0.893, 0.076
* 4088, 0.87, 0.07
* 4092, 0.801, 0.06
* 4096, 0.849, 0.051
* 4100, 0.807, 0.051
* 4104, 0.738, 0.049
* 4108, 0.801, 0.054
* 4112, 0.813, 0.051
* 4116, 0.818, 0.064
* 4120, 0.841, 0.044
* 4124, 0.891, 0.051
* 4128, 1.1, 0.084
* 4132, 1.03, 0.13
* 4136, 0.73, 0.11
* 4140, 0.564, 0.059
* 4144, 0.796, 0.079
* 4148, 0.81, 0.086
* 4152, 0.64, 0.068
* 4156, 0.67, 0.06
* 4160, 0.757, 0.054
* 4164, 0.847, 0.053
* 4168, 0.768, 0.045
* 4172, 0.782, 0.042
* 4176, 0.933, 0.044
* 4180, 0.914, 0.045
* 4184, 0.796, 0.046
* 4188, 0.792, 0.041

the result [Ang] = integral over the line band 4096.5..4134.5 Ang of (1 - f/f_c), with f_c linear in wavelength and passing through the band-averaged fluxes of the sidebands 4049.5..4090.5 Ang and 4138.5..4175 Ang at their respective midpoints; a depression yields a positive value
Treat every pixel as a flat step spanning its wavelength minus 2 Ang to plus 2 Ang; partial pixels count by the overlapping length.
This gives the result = -4.60 Ang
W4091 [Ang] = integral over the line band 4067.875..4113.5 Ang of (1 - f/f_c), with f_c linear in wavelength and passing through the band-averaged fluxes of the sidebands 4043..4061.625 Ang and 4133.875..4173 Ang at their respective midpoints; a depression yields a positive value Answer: -4.5 Ang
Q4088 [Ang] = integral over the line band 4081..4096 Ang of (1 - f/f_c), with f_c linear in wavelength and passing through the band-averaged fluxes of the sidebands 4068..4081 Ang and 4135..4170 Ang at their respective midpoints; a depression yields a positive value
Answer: -0.6 Ang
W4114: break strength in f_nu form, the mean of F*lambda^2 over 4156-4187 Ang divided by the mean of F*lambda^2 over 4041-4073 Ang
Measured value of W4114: 1.11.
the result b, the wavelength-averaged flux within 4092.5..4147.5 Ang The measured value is 0.828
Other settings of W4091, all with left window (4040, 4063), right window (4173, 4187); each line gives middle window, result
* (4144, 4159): 2.20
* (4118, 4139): -1.84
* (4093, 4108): 0.18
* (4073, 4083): -0.90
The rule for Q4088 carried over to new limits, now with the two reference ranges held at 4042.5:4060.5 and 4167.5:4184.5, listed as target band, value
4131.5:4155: 2.5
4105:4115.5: 0.1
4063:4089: -1.8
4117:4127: -0.9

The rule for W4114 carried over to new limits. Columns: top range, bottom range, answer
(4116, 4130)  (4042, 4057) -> 1.23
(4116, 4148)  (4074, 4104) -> 1.03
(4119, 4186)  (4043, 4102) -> 1.04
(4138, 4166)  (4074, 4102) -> 0.88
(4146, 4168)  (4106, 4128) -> 0.89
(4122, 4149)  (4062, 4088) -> 1.05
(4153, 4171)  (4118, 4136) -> 0.82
